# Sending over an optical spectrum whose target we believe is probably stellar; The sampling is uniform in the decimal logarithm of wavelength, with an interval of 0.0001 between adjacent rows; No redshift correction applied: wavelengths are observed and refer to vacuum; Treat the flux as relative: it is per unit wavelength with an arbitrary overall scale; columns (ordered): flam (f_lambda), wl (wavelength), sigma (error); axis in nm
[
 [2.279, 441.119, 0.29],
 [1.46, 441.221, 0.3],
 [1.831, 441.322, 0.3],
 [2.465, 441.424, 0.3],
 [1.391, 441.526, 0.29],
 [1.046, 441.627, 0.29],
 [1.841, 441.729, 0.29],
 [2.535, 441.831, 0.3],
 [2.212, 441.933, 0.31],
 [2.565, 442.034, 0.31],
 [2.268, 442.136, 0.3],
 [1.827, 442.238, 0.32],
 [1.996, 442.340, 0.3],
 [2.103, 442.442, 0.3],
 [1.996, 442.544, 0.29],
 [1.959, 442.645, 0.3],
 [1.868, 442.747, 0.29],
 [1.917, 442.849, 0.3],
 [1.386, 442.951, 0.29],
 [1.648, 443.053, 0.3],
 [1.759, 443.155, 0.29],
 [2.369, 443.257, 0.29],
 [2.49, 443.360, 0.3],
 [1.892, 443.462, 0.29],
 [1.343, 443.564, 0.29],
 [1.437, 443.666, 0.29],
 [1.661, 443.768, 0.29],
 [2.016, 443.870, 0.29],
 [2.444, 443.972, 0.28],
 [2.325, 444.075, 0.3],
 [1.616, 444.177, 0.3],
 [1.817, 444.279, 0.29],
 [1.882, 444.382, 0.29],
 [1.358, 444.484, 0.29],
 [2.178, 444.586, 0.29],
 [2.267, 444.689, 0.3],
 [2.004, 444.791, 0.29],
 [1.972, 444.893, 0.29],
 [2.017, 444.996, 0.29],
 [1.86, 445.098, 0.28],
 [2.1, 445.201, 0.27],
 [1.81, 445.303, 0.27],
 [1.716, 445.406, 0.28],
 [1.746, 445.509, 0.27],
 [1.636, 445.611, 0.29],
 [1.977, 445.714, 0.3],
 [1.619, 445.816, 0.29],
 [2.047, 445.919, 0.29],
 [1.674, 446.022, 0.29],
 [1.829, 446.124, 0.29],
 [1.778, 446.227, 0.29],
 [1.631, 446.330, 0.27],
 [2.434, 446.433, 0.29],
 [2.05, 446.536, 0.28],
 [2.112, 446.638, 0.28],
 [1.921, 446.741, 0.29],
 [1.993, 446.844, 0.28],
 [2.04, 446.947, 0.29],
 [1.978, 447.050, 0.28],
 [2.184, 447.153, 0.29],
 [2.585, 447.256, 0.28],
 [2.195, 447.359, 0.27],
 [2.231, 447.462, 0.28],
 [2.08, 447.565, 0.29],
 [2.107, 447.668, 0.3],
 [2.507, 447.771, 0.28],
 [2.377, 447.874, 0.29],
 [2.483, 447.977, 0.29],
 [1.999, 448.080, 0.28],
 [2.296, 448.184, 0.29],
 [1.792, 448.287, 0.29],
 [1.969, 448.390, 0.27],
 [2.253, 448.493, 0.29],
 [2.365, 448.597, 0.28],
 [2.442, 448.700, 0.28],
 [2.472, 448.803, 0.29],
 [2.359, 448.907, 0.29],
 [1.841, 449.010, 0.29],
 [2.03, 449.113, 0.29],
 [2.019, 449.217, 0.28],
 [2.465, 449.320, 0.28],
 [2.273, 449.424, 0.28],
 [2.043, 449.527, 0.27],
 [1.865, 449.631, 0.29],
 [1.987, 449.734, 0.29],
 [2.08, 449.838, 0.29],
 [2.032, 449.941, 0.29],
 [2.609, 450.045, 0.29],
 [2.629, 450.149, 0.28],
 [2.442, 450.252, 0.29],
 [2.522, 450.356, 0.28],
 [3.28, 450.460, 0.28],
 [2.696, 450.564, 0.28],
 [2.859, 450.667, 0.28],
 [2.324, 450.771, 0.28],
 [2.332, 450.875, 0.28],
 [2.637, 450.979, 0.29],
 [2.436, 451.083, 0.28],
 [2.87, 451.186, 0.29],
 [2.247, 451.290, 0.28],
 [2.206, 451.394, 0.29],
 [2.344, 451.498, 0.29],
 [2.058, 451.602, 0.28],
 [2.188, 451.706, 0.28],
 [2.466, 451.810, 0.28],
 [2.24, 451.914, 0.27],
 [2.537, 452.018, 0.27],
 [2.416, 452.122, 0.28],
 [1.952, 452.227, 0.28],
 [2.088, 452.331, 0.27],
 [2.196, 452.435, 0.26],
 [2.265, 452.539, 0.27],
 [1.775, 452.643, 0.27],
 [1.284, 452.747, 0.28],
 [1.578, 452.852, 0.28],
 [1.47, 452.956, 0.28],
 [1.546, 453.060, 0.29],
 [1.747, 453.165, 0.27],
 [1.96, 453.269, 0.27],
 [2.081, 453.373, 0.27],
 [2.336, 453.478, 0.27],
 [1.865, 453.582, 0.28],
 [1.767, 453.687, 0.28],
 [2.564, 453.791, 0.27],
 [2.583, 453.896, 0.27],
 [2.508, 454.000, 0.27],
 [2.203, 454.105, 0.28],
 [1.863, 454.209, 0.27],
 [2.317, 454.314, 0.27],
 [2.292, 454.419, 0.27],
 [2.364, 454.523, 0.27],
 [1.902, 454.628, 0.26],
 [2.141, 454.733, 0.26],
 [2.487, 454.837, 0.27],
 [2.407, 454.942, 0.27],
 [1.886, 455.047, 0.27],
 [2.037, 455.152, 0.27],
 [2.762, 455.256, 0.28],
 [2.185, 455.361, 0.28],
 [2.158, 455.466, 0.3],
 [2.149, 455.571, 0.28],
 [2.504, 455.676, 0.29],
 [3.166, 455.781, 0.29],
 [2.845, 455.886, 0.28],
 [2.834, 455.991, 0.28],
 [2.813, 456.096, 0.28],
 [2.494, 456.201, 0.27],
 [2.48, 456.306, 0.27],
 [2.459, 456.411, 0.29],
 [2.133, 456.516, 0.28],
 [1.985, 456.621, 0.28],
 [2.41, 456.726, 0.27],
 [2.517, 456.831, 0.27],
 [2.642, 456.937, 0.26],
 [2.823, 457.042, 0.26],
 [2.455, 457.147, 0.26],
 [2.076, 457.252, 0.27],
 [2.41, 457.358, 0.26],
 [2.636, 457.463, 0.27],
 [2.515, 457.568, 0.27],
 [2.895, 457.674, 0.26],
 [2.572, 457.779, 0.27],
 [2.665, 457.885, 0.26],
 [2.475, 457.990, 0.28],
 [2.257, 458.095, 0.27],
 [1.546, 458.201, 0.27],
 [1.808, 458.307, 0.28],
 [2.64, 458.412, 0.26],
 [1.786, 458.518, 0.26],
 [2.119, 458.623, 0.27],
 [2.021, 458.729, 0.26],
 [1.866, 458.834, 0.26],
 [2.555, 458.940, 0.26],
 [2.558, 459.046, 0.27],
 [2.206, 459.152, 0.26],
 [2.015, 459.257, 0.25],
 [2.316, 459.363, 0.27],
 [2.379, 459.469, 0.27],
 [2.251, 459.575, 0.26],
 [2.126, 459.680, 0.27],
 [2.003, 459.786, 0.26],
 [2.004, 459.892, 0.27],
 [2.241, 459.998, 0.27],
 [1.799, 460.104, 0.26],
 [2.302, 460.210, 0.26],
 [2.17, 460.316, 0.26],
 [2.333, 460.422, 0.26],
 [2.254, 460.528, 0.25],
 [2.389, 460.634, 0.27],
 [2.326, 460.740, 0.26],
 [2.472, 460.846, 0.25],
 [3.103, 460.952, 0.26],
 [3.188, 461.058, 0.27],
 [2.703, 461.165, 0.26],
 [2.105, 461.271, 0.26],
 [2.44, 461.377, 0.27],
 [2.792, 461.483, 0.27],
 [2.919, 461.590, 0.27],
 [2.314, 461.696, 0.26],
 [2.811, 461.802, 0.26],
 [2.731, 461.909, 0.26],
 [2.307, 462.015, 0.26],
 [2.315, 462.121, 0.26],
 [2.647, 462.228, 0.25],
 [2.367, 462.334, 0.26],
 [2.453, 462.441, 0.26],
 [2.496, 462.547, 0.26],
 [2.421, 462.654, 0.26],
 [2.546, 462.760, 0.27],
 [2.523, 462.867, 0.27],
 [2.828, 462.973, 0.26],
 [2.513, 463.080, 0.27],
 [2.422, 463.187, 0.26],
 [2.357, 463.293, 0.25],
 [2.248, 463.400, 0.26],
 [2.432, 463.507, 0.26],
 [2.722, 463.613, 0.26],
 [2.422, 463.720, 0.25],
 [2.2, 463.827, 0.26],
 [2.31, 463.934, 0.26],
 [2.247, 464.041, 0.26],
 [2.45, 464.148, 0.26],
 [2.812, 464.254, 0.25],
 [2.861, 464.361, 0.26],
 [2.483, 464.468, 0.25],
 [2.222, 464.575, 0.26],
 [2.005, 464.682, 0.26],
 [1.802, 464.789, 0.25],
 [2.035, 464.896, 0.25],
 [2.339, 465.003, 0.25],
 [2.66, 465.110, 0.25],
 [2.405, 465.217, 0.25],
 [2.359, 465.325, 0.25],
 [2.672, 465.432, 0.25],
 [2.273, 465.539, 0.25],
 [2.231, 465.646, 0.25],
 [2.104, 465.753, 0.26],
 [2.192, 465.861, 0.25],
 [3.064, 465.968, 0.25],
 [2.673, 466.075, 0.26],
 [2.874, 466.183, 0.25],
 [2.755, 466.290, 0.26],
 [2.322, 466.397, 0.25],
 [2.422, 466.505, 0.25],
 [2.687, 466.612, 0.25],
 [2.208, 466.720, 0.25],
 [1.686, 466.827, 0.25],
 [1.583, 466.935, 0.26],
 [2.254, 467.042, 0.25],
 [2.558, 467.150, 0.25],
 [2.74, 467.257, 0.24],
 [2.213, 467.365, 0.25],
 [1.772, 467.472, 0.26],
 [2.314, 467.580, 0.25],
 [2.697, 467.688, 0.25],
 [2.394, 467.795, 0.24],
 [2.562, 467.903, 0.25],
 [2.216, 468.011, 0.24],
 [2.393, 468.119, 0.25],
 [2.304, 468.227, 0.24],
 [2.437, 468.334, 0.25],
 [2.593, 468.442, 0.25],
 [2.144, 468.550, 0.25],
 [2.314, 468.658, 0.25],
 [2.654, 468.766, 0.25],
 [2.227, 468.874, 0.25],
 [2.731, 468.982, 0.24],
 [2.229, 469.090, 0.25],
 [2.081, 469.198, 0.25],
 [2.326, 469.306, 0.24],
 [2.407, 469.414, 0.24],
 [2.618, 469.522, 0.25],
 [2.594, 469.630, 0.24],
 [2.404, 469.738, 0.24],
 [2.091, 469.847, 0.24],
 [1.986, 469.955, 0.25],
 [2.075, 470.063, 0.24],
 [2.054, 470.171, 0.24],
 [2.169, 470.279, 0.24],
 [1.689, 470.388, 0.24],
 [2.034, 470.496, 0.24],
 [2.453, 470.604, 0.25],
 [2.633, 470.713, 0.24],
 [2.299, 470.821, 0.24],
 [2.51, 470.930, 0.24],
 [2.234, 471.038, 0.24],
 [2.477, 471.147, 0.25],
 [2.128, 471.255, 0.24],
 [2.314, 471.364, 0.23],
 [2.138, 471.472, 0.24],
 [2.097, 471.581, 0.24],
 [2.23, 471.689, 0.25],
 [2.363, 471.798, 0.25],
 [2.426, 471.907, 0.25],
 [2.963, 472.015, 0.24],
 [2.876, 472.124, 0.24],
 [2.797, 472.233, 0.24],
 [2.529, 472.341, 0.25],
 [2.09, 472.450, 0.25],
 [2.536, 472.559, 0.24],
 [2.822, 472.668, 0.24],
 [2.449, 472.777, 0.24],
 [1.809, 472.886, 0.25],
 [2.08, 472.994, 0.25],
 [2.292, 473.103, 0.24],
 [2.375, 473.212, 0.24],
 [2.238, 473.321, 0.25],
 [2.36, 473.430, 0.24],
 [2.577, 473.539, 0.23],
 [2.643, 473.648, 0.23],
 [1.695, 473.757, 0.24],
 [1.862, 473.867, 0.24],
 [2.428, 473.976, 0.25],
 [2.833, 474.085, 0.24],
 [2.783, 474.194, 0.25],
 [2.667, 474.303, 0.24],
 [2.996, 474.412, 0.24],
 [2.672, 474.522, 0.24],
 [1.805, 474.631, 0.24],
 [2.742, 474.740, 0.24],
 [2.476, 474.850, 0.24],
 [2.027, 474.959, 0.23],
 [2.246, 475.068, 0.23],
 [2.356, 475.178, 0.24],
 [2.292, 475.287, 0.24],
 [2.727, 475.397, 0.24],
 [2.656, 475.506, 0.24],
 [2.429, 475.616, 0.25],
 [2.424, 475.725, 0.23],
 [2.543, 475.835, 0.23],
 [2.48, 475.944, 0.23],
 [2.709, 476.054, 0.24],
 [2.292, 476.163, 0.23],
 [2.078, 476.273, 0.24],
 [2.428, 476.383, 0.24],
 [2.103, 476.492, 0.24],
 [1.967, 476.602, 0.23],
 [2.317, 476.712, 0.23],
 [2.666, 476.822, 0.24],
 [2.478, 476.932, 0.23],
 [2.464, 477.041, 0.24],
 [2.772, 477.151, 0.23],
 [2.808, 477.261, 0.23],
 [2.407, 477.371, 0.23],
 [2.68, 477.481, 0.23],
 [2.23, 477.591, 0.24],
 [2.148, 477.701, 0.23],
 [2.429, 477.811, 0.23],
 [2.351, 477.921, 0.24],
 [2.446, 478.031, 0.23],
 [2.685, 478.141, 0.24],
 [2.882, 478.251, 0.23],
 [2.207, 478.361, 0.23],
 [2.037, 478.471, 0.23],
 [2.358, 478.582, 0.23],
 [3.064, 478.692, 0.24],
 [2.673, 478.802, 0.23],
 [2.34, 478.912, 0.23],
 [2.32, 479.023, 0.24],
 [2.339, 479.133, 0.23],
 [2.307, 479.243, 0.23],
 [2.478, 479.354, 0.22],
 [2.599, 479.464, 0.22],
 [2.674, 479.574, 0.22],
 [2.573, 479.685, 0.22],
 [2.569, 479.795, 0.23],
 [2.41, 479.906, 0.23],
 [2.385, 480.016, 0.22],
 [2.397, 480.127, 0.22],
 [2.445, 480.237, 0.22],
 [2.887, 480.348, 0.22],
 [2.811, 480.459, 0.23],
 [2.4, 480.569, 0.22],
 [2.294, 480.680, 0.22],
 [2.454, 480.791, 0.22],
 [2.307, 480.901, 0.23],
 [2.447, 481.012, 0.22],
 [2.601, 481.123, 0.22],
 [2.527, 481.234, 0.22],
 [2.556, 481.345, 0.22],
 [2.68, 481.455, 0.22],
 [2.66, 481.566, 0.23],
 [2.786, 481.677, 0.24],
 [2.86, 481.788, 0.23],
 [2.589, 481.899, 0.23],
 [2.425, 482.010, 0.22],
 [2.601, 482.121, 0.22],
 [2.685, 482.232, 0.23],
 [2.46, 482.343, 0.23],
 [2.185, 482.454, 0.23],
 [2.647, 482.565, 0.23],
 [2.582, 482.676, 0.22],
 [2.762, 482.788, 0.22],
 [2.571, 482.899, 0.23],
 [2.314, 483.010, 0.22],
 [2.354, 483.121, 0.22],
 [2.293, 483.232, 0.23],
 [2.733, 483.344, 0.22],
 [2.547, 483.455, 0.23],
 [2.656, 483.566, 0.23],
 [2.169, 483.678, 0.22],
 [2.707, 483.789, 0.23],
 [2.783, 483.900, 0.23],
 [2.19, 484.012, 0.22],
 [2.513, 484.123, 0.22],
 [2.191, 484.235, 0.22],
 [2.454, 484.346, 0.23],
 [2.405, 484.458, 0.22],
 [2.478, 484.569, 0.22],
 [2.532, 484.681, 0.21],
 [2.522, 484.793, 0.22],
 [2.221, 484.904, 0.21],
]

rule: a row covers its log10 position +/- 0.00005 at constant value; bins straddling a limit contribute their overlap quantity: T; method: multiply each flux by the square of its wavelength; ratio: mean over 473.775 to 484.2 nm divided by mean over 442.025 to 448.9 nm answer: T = 1.43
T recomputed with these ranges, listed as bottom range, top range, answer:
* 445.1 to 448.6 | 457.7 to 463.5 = 1.24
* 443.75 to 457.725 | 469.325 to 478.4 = 1.20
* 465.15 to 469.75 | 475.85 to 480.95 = 1.08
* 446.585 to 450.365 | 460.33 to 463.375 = 1.22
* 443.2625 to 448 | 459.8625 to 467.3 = 1.32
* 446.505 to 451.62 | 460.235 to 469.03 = 1.14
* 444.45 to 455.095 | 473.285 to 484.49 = 1.31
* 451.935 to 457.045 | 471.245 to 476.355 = 1.17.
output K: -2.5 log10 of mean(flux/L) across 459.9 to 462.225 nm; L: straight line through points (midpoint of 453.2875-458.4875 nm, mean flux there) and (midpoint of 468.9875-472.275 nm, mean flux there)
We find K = -0.06 mag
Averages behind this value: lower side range 2.36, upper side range 2.33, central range 2.47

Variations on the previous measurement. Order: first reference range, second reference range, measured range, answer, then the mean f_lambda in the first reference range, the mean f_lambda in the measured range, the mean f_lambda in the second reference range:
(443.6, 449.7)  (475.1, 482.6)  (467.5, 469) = -0.03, 2.04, 2.41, 2.49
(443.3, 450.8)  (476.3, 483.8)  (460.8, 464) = -0.11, 2.1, 2.54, 2.5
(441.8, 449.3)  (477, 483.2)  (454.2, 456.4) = -0.11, 2.02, 2.4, 2.52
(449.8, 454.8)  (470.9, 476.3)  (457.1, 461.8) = -0.02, 2.23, 2.35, 2.41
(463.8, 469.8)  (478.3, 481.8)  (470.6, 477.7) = 0.02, 2.38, 2.42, 2.51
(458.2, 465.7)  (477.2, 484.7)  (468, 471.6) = 0.06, 2.37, 2.3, 2.51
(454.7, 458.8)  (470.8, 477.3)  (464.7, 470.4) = 0.03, 2.39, 2.33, 2.41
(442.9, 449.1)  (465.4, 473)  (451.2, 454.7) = 0.00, 2.01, 2.11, 2.36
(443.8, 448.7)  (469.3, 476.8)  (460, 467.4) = -0.08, 2.03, 2.43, 2.37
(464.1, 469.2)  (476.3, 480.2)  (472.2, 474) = 0.05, 2.38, 2.32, 2.45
